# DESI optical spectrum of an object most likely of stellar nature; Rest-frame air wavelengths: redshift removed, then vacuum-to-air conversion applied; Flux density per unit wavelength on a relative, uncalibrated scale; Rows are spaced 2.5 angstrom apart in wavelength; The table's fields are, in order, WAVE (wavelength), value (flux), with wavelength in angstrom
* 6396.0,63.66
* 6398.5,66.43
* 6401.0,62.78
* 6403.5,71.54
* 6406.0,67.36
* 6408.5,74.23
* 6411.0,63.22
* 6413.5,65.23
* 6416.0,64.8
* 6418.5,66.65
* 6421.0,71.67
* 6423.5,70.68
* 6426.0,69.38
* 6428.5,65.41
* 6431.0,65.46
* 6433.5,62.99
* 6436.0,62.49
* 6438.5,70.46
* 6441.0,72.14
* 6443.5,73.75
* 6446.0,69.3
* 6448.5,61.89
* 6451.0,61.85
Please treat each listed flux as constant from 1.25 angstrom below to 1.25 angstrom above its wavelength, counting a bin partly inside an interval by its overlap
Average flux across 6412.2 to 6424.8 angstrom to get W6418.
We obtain 67.8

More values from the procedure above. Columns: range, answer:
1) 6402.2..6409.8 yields 70.9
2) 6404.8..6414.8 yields 67.5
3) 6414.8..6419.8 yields 65.8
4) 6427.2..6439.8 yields 65.4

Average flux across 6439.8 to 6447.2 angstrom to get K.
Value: 71.7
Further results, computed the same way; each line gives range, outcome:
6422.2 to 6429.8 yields 68.5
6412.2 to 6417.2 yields 65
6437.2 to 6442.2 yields 71.2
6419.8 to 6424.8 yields 71.2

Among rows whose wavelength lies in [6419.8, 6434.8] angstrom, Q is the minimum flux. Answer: 62.99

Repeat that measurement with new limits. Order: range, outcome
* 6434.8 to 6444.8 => 62.49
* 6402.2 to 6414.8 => 63.22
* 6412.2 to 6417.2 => 64.8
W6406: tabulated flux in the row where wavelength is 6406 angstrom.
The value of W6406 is 67.36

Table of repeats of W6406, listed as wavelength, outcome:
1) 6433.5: 62.99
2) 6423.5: 70.68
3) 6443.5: 73.75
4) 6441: 72.14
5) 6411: 63.22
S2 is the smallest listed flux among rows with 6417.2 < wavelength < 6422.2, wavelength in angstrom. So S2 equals 66.65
